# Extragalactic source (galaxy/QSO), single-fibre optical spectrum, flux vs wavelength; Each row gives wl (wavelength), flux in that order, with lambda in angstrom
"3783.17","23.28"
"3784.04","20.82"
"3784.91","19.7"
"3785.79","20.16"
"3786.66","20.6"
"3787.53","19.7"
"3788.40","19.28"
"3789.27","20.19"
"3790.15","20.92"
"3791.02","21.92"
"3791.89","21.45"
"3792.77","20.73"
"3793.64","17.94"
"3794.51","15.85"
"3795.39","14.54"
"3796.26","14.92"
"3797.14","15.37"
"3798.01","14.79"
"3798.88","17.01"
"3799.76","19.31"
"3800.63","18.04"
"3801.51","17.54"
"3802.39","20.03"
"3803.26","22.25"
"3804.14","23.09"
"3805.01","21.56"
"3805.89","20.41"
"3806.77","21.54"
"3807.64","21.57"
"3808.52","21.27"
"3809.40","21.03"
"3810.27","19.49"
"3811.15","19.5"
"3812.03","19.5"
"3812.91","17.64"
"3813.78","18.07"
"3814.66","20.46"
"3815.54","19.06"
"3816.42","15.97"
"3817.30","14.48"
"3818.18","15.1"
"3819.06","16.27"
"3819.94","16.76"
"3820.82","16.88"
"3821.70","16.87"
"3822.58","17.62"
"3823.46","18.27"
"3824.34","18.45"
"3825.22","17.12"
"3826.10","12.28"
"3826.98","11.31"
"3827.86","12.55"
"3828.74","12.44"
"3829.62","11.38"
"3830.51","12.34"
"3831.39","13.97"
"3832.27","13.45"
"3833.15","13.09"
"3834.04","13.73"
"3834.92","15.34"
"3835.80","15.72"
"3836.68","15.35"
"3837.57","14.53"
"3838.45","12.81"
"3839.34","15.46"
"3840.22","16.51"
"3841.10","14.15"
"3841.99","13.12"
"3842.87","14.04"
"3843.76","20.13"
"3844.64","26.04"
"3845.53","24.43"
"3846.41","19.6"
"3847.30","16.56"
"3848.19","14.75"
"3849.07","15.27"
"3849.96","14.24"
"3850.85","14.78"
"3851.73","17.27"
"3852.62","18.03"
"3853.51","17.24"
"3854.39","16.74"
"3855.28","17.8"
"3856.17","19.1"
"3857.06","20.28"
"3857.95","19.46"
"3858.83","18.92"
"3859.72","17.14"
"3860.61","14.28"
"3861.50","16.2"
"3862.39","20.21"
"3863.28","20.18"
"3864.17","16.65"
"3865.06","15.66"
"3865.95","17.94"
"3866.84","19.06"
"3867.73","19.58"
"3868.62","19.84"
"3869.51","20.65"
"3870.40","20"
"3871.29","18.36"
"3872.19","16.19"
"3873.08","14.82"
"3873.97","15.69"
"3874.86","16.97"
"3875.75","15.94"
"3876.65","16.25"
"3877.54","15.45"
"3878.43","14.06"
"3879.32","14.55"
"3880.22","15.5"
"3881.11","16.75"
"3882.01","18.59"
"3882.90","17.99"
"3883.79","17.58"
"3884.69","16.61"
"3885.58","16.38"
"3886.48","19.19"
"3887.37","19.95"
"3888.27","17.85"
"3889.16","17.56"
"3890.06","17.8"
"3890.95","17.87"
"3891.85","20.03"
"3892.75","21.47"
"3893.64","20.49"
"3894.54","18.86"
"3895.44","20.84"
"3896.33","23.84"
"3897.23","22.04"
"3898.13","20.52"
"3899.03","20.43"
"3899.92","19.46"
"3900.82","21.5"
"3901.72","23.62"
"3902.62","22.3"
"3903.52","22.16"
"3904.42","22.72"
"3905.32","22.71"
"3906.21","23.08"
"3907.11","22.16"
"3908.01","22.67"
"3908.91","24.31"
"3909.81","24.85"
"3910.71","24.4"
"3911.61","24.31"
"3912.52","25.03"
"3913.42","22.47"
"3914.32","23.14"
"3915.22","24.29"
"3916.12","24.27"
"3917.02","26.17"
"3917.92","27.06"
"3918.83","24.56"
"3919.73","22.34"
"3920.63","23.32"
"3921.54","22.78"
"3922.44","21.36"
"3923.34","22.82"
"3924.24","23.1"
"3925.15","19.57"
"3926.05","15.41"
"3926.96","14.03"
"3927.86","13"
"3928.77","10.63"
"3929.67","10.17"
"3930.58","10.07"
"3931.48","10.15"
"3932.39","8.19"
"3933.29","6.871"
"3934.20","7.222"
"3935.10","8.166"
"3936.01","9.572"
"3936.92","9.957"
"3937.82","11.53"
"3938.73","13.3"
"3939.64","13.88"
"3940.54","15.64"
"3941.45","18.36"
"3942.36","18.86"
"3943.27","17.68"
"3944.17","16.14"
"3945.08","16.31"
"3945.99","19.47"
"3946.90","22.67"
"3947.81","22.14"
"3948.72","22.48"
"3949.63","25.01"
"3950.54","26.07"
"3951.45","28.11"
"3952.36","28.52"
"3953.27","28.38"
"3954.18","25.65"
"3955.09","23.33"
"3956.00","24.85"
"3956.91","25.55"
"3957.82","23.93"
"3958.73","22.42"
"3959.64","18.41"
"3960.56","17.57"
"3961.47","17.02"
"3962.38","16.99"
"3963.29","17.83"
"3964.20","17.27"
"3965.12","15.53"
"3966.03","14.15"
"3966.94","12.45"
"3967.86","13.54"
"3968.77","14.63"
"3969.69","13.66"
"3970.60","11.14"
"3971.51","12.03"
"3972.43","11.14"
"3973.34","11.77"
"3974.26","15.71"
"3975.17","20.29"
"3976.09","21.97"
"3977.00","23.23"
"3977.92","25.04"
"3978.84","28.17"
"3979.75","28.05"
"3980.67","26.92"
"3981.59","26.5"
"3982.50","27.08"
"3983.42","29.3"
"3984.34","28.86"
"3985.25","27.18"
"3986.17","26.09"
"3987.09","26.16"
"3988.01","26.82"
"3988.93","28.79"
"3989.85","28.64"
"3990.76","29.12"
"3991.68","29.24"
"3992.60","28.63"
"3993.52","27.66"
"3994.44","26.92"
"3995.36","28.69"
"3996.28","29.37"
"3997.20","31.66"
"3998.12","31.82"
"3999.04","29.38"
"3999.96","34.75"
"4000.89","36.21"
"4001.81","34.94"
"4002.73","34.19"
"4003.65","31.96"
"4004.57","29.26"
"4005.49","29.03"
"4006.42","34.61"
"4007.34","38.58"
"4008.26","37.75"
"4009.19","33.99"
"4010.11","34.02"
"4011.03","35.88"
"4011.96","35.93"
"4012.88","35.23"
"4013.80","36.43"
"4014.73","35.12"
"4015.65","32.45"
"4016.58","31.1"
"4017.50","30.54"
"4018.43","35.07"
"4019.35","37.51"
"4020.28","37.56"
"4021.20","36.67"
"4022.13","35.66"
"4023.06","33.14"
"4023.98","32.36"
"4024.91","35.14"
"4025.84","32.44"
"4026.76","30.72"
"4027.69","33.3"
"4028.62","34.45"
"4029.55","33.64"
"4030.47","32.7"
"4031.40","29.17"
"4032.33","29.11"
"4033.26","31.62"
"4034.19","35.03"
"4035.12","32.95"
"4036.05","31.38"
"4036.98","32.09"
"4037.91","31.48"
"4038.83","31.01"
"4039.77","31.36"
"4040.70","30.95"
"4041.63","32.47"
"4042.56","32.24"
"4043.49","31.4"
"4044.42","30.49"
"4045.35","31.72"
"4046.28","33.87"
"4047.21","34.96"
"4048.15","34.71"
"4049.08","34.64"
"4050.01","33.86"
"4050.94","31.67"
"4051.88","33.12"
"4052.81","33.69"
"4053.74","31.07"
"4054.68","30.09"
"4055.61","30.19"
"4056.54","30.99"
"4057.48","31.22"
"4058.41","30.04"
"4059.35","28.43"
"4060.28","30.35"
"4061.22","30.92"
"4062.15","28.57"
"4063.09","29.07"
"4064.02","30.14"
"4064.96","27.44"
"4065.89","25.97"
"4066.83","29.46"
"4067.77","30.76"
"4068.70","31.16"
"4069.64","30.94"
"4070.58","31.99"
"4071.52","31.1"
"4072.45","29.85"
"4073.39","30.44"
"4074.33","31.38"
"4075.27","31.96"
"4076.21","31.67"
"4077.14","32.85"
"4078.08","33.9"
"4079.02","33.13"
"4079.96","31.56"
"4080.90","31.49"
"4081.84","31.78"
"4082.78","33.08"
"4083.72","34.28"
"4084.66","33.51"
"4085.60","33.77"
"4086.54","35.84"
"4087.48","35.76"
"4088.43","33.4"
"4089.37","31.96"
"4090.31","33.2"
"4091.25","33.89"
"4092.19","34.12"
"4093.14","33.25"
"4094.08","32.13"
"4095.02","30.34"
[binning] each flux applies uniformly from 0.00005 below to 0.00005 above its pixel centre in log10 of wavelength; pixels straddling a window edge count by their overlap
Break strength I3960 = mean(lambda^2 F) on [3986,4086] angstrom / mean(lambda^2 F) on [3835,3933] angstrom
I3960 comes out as 1.8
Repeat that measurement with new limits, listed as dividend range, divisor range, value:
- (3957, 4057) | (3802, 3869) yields 1.82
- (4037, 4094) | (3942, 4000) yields 1.46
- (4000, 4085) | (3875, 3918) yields 1.70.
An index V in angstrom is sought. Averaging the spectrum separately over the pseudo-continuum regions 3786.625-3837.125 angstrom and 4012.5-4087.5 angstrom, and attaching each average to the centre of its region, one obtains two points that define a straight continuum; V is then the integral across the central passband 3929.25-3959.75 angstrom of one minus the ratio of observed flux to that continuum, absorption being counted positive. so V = 9.35 angstrom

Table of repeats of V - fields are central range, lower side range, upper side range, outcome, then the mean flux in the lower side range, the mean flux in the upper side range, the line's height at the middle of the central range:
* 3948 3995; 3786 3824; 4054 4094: 7.42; 18.7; 31.5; 26.7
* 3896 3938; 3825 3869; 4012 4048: 5.96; 16.4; 33.1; 22.7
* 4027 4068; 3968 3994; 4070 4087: -2.82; 23.2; 32.4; 29.5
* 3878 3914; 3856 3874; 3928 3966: -4.98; 18.1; 17.5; 17.9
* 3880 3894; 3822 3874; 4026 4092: 0.84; 16.6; 31.9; 19.4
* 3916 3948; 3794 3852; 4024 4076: 9.87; 16.9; 31.5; 23.9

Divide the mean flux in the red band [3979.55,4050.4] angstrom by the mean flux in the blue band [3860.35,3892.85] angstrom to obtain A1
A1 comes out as 1.8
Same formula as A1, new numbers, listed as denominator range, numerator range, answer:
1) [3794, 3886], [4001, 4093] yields 1.91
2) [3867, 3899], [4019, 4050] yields 1.81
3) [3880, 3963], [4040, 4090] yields 1.62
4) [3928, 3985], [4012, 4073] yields 1.75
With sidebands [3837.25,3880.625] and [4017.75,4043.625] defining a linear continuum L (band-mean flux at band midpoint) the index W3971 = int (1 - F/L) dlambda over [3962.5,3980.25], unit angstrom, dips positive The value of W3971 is 6.6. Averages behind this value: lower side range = 17.2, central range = 17.3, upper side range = 32.9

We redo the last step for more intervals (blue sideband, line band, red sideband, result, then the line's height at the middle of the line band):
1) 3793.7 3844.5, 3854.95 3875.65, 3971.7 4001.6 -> 1.5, 19.4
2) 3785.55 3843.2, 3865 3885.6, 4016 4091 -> 3.8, 21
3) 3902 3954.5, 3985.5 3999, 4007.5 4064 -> -0.6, 27.4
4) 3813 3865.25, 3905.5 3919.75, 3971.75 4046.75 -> -1.0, 22.5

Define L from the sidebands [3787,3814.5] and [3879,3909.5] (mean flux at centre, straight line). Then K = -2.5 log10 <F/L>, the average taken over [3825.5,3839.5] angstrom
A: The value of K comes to 0.40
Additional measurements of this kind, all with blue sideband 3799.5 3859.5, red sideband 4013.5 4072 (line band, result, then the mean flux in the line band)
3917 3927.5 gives 0.10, 21.6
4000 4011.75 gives -0.16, 34.2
